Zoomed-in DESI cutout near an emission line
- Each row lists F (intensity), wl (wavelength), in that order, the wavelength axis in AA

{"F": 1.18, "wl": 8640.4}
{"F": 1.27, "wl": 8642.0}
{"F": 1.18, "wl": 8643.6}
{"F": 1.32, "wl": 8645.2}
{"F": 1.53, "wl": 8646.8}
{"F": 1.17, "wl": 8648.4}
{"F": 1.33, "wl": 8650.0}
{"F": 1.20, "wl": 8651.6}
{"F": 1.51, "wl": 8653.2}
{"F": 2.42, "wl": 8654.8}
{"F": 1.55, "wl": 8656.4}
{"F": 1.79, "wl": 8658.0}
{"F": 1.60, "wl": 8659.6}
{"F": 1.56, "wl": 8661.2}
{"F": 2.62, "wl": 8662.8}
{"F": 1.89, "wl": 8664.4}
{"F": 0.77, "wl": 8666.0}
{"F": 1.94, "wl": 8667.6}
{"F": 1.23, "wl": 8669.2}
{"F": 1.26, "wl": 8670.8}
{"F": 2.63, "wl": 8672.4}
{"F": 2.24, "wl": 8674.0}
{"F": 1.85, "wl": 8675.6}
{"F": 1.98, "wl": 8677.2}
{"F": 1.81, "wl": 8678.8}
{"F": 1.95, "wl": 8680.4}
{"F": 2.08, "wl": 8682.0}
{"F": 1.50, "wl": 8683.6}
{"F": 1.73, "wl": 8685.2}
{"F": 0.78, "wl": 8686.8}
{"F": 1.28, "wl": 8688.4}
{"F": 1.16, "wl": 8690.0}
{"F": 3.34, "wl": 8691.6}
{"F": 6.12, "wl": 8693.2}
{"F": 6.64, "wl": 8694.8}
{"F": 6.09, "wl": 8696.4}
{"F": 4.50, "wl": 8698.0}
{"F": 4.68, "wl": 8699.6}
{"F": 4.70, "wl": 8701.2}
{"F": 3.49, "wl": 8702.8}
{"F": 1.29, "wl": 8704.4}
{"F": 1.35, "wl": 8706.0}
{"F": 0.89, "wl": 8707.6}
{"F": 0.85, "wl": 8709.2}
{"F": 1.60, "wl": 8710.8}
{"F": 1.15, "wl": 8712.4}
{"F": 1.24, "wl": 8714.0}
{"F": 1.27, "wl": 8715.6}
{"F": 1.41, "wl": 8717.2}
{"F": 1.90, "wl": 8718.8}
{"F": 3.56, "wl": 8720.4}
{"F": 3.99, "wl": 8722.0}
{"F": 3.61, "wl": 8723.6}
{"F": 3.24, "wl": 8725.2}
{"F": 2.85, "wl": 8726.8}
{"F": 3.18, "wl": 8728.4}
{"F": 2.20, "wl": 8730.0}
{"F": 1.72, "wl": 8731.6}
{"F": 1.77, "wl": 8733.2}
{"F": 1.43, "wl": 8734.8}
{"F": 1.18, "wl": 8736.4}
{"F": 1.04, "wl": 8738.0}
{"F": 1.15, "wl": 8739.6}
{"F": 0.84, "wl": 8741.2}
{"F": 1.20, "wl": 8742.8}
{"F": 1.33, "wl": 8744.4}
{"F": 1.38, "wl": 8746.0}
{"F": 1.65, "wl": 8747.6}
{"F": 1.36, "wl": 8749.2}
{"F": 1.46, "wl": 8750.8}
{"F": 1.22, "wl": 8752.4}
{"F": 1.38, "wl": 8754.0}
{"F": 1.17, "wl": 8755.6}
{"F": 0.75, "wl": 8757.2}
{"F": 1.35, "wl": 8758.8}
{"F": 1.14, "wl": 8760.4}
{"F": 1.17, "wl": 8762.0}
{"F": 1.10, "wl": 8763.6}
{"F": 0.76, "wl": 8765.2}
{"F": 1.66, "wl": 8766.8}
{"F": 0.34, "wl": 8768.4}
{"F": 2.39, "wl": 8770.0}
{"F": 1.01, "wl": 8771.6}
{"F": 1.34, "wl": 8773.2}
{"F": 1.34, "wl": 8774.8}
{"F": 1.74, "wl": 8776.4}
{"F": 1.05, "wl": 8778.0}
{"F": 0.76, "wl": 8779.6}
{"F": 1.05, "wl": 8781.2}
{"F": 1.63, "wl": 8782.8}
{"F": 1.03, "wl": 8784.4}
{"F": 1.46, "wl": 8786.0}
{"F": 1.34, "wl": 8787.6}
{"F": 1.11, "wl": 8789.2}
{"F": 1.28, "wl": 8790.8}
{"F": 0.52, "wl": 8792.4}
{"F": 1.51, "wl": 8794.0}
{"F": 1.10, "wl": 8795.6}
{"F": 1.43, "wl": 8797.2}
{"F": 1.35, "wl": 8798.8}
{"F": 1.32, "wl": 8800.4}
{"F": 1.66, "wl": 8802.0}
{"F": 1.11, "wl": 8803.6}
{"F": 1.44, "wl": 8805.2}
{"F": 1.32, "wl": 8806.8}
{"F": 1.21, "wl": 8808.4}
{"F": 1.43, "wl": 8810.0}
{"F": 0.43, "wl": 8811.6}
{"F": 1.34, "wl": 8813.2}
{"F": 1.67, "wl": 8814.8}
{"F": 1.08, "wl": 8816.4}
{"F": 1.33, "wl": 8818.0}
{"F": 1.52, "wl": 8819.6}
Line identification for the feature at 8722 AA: [N II]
